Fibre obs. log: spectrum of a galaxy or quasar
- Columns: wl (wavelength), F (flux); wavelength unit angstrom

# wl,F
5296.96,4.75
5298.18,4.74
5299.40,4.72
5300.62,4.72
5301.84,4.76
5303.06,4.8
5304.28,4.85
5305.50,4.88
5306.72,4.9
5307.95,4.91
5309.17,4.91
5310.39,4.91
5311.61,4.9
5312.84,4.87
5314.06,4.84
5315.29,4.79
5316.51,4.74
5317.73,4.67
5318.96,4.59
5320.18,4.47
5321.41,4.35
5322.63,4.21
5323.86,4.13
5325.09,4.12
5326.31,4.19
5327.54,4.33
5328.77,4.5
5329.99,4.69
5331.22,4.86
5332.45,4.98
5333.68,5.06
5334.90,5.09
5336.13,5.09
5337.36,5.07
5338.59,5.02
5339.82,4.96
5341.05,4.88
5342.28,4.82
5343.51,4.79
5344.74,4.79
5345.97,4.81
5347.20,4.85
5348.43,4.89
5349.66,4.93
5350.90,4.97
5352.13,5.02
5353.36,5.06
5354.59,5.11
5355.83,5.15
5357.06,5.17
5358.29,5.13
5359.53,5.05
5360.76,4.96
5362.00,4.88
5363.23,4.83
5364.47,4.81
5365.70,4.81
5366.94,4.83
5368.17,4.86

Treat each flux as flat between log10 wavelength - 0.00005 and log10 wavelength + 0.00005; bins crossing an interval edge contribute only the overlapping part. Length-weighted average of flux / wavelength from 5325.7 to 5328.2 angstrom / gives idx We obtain 4.26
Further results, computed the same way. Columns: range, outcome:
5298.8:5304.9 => 4.77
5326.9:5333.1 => 4.67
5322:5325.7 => 4.15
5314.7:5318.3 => 4.74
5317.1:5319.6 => 4.64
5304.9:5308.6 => 4.89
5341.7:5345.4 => 4.8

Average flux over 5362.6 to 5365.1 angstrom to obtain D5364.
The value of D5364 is 4.83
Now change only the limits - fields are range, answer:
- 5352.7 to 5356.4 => 5.1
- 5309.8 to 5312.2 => 4.91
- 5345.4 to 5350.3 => 4.87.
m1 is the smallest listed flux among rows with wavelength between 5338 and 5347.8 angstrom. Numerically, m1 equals 4.79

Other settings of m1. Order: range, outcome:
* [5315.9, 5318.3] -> 4.67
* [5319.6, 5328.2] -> 4.12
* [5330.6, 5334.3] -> 4.86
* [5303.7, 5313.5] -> 4.85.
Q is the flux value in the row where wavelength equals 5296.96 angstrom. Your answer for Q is 4.75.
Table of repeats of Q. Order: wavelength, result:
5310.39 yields 4.91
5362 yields 4.88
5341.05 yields 4.88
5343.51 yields 4.79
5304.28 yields 4.85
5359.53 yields 5.05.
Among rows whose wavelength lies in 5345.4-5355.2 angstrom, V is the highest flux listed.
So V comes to 5.11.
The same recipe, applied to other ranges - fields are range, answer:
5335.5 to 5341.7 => 5.09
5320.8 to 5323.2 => 4.35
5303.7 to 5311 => 4.91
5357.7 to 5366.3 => 5.13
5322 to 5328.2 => 4.33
